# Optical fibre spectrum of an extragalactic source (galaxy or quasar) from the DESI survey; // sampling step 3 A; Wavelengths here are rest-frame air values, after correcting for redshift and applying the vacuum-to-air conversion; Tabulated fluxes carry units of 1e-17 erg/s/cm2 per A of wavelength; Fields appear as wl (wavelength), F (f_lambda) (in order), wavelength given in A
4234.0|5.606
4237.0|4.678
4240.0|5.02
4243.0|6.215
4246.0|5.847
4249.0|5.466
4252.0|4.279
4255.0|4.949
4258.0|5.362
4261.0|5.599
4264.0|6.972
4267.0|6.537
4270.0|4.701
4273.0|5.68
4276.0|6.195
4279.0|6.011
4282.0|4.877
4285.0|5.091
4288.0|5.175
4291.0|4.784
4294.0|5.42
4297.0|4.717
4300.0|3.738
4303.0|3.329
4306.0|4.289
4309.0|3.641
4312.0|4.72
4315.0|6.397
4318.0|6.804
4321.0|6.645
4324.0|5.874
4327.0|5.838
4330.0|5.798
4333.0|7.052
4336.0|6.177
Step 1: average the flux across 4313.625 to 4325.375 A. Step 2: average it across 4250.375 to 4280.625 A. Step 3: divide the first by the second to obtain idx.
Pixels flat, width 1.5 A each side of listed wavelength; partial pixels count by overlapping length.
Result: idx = 1.14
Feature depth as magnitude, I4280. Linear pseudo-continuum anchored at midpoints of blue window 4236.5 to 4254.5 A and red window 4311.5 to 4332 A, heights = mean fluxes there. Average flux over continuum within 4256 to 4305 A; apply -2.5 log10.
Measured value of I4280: 0.08 mag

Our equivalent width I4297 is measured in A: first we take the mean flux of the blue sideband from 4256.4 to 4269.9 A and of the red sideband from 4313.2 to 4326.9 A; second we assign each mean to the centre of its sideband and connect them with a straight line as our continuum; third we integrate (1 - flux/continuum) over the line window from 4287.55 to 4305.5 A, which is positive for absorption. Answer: 4.9 A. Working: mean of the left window 5.96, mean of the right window 6.33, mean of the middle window 4.48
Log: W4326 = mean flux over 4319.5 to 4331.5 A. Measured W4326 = 6.04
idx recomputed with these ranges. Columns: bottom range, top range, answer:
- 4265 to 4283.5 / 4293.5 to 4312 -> 0.73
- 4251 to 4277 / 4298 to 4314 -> 0.72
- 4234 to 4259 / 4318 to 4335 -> 1.20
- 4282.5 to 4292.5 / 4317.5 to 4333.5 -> 1.25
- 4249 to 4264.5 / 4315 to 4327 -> 1.19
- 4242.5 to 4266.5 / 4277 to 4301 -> 0.90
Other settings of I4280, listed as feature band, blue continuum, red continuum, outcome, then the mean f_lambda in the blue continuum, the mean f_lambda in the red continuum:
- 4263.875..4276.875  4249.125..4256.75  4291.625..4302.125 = -0.25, 4.79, 4.56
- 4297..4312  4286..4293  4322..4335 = 0.35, 5.02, 6.16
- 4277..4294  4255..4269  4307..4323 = 0.11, 5.94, 5.61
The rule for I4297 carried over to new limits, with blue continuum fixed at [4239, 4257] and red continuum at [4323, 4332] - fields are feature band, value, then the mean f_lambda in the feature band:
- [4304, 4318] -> 2.07 A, 4.93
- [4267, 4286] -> -0.02 A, 5.52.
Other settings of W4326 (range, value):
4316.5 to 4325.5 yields 6.44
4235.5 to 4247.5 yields 5.44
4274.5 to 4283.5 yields 5.69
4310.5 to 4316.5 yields 5.56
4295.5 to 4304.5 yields 3.93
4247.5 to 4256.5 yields 4.9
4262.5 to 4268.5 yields 6.75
